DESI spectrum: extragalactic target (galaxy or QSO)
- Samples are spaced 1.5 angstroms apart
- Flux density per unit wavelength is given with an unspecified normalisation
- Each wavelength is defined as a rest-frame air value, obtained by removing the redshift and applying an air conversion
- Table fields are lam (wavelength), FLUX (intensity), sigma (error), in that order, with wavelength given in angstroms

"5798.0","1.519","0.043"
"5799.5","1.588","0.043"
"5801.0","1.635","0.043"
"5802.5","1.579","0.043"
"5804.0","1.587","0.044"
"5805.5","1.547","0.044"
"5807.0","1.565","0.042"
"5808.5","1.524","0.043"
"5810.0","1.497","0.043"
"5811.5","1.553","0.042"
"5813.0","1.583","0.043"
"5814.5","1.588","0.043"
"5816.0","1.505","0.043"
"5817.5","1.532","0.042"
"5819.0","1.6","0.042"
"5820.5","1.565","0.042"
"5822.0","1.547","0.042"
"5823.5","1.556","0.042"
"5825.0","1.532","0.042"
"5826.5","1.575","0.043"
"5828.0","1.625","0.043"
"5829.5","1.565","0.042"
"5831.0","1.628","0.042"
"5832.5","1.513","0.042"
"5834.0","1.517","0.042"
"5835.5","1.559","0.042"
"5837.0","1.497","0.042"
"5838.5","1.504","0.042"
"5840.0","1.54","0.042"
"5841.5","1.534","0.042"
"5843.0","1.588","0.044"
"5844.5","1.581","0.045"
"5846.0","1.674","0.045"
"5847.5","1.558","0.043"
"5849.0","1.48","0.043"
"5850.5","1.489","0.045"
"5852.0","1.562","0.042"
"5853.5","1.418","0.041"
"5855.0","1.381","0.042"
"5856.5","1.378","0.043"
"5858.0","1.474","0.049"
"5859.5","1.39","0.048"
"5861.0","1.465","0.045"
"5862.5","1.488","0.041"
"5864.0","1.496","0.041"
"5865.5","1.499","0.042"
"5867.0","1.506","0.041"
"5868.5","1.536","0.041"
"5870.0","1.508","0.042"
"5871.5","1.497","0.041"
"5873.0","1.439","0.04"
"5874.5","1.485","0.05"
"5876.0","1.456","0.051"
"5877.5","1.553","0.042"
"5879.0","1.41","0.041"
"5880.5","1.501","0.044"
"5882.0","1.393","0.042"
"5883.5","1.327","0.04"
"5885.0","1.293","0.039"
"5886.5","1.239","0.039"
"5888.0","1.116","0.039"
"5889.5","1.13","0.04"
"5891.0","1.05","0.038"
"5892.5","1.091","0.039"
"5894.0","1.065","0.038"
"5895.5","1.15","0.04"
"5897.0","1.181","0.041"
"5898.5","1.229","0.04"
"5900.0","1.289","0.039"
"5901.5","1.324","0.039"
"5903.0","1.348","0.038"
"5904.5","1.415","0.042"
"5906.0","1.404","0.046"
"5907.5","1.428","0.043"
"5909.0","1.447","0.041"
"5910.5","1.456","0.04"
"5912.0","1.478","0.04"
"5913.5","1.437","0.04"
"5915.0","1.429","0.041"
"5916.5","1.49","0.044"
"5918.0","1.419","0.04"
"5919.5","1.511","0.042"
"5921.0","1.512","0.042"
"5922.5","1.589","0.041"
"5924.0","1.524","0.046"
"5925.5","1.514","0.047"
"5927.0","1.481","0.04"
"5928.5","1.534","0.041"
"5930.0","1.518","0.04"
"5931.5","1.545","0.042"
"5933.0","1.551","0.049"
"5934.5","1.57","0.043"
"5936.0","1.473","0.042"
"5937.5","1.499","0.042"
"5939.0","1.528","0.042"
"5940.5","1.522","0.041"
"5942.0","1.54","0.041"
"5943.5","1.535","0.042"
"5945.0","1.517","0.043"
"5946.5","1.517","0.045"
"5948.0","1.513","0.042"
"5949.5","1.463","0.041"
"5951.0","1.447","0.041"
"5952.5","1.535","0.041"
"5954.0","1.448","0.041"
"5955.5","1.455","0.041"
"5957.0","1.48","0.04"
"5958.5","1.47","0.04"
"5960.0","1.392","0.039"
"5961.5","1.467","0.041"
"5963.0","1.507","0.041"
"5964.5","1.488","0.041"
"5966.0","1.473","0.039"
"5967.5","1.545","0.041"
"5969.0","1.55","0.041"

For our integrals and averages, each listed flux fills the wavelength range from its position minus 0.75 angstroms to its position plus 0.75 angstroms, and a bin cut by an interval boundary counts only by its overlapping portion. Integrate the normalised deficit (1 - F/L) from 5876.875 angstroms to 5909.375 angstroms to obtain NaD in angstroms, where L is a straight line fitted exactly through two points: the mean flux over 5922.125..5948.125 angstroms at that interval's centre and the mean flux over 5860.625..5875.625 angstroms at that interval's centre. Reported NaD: 4.7 angstroms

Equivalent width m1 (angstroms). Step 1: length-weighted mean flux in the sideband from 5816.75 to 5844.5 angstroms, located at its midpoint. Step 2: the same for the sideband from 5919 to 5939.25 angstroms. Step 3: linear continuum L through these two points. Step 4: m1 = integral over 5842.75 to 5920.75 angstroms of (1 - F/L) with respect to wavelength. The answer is 7.0 angstroms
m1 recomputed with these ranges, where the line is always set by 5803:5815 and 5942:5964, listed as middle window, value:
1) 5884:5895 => 2.7 angstroms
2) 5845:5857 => 0.3 angstroms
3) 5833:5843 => 0.1 angstroms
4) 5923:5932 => -0.1 angstroms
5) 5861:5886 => 1.0 angstroms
